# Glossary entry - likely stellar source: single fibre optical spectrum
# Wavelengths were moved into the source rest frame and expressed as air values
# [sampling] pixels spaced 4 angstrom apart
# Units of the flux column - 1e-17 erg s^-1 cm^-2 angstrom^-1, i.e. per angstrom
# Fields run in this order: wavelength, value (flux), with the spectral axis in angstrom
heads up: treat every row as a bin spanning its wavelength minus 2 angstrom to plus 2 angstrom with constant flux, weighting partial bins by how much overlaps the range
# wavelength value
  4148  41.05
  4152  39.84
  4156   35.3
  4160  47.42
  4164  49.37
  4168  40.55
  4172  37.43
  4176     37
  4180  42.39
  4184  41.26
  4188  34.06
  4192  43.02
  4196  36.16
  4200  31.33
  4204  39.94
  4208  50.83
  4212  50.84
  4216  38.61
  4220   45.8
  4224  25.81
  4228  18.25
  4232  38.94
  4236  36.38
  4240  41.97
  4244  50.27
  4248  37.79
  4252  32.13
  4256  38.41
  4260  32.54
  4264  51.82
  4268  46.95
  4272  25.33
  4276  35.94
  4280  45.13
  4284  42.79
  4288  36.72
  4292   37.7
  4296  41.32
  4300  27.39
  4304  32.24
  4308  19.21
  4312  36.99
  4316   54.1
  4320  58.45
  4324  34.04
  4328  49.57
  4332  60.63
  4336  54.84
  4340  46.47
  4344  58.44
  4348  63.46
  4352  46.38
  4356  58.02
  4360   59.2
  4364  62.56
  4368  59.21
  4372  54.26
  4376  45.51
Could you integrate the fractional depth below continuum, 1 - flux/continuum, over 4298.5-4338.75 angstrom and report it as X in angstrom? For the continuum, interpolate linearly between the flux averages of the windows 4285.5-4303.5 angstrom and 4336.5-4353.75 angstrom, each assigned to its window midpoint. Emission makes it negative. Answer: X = 1.8 angstrom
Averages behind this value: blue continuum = 35.7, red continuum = 53.9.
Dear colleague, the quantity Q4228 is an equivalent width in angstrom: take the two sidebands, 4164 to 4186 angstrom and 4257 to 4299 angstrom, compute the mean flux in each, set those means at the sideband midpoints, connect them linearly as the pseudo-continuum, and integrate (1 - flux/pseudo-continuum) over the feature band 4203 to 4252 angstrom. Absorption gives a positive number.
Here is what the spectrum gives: 0.8 angstrom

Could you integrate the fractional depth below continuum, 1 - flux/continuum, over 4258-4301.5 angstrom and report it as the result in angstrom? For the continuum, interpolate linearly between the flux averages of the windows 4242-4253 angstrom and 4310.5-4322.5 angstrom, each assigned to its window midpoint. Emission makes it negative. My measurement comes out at 6.0 angstrom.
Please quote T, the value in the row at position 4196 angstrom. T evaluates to 36.16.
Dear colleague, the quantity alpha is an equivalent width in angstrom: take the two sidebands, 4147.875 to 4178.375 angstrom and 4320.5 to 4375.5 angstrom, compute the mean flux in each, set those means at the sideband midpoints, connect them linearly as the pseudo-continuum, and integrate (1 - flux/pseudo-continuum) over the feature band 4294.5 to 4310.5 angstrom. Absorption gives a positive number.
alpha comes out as 6.6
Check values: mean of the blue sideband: 41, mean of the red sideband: 54.3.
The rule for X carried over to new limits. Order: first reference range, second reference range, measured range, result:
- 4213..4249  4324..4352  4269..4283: 2.35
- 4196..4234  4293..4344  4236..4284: 0.44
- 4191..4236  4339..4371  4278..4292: 1.92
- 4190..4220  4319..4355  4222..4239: 5.18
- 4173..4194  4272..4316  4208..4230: 0.66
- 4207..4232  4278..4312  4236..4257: -1.60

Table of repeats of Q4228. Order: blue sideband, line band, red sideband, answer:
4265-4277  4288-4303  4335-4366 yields 2.66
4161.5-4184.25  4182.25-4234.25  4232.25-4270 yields 3.97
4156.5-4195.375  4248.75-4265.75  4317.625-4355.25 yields 3.07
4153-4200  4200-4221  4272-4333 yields -2.04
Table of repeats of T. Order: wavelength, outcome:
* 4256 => 38.41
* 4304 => 32.24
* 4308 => 19.21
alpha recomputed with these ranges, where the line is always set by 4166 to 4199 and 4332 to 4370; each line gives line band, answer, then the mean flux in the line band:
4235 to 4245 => 0.5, 42.8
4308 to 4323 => 2.4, 44.7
